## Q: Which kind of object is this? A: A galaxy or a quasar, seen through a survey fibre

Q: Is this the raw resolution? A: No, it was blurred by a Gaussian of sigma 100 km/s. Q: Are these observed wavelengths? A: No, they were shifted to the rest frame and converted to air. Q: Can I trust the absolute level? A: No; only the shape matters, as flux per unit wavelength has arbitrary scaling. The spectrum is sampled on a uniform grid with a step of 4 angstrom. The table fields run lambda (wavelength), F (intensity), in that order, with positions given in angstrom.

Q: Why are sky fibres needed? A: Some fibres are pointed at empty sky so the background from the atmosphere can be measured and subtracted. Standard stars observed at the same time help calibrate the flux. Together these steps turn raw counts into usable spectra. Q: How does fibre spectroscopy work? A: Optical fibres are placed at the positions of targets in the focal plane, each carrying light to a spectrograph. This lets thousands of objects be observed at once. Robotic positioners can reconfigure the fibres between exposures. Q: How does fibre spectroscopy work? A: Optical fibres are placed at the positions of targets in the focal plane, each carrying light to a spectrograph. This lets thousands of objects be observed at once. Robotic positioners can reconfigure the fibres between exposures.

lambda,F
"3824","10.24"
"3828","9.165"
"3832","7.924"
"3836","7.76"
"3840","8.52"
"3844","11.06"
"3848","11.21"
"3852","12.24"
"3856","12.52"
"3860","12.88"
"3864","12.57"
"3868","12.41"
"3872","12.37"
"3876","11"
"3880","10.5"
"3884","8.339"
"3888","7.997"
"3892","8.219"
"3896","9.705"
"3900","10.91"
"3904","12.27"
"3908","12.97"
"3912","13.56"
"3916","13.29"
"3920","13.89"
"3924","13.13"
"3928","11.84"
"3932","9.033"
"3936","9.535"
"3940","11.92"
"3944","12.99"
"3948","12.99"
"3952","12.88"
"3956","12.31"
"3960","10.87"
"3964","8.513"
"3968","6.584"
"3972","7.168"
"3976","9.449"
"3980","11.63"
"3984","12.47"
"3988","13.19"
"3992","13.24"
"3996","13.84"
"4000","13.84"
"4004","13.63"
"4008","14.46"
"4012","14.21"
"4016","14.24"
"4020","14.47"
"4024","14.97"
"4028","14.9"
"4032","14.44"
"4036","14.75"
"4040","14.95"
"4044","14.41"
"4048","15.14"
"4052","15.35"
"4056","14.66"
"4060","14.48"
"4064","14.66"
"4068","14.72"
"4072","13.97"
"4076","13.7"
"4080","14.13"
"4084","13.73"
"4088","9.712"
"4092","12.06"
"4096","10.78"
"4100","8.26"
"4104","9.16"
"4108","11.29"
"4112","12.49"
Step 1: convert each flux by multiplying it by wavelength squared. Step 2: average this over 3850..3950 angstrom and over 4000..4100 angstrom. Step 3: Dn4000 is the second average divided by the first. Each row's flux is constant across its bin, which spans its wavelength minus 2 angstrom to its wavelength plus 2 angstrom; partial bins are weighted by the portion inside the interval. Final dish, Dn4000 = 1.3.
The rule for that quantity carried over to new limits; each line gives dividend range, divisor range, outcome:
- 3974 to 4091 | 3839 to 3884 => 1.31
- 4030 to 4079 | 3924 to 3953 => 1.33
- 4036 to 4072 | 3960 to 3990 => 1.54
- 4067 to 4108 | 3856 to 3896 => 1.23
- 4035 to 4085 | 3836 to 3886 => 1.44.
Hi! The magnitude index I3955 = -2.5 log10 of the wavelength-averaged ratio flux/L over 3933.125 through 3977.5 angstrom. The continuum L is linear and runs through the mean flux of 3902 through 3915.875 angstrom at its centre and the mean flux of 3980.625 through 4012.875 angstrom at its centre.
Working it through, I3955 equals 0.26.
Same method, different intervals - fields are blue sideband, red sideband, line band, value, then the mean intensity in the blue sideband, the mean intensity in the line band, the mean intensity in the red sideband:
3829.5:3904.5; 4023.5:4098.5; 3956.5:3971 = 0.34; 10.5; 8.93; 13.9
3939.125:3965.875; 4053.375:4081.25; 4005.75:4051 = -0.09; 11.8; 14.6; 14.4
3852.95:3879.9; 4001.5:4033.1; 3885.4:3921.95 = 0.12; 12.2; 11.4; 14.4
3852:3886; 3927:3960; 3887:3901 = 0.26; 11.6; 9.17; 11.6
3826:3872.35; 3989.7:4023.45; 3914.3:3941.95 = 0.06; 10.8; 11.8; 14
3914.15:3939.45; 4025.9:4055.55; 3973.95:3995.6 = 0.11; 11.8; 12.1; 14.8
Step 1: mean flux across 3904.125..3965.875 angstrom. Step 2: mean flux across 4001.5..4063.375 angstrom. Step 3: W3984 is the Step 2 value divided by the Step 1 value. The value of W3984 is 1.22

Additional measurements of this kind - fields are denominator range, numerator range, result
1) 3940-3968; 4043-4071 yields 1.29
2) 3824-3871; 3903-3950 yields 1.14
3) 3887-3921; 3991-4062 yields 1.26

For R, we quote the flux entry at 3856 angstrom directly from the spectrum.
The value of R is 12.52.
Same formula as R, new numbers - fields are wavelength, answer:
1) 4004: 13.63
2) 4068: 14.72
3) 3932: 9.033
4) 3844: 11.06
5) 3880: 10.5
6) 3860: 12.88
